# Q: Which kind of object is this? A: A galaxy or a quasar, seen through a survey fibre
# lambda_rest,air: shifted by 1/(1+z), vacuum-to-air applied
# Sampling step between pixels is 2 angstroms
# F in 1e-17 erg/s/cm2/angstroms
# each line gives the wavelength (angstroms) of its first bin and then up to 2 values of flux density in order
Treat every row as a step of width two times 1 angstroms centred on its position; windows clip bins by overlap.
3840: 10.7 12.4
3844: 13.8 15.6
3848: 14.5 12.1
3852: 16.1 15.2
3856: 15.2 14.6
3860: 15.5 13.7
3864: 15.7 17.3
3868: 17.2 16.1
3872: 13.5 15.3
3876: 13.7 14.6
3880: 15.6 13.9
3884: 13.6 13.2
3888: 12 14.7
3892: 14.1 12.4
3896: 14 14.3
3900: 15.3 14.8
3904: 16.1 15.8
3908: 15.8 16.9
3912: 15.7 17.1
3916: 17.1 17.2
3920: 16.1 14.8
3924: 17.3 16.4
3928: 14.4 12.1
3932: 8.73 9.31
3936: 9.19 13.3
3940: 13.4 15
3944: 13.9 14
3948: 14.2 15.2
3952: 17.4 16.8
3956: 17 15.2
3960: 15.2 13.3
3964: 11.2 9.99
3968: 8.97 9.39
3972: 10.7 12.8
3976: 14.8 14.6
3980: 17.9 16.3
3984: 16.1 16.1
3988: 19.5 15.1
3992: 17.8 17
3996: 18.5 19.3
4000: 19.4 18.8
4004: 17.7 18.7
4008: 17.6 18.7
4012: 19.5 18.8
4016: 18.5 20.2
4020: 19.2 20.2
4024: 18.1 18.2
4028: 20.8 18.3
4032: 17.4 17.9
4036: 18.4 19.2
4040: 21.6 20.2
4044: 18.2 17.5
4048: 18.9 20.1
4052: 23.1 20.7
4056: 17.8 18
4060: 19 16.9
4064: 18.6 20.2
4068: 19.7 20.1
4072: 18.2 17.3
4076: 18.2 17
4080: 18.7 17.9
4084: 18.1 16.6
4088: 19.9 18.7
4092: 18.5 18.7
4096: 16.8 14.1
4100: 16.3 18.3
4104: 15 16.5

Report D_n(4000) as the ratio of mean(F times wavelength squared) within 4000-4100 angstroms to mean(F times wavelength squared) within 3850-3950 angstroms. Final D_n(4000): 1.38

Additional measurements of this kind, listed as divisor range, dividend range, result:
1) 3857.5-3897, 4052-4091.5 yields 1.41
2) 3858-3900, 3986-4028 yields 1.36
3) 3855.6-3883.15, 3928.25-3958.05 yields 0.94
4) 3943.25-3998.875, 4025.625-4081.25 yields 1.32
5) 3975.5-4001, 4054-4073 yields 1.14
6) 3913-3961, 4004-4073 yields 1.37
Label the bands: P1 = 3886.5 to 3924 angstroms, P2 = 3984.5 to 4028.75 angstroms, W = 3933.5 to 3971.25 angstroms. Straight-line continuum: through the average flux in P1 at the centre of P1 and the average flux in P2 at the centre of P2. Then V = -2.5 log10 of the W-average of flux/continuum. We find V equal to 0.25 mag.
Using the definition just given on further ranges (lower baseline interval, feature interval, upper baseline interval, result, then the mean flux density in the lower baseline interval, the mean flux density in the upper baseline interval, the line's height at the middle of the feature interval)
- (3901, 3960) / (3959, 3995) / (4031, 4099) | 0.137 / 14.8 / 18.6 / 16.1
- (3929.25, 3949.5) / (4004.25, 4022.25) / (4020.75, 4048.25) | -0.088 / 12.4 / 18.9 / 17.5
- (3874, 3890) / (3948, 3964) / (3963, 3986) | -0.157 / 13.9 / 13.1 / 13.3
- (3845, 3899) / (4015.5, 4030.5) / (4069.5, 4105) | -0.151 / 14.6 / 17.7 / 16.7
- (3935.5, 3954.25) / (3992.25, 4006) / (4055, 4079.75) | -0.146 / 14.3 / 18.4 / 16.1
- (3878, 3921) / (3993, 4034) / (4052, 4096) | -0.083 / 15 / 18.6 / 17.3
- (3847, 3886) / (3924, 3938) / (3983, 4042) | 0.325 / 14.9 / 18.5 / 16.5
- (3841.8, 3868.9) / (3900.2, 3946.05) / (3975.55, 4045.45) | 0.128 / 15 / 18.3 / 16.4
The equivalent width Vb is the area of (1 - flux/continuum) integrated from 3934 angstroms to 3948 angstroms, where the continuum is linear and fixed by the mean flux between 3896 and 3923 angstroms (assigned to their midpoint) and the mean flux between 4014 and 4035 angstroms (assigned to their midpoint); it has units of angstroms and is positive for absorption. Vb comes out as 3.15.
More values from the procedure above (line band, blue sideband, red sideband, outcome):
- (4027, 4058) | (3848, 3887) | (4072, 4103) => -4.0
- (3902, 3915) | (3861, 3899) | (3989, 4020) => -0.6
